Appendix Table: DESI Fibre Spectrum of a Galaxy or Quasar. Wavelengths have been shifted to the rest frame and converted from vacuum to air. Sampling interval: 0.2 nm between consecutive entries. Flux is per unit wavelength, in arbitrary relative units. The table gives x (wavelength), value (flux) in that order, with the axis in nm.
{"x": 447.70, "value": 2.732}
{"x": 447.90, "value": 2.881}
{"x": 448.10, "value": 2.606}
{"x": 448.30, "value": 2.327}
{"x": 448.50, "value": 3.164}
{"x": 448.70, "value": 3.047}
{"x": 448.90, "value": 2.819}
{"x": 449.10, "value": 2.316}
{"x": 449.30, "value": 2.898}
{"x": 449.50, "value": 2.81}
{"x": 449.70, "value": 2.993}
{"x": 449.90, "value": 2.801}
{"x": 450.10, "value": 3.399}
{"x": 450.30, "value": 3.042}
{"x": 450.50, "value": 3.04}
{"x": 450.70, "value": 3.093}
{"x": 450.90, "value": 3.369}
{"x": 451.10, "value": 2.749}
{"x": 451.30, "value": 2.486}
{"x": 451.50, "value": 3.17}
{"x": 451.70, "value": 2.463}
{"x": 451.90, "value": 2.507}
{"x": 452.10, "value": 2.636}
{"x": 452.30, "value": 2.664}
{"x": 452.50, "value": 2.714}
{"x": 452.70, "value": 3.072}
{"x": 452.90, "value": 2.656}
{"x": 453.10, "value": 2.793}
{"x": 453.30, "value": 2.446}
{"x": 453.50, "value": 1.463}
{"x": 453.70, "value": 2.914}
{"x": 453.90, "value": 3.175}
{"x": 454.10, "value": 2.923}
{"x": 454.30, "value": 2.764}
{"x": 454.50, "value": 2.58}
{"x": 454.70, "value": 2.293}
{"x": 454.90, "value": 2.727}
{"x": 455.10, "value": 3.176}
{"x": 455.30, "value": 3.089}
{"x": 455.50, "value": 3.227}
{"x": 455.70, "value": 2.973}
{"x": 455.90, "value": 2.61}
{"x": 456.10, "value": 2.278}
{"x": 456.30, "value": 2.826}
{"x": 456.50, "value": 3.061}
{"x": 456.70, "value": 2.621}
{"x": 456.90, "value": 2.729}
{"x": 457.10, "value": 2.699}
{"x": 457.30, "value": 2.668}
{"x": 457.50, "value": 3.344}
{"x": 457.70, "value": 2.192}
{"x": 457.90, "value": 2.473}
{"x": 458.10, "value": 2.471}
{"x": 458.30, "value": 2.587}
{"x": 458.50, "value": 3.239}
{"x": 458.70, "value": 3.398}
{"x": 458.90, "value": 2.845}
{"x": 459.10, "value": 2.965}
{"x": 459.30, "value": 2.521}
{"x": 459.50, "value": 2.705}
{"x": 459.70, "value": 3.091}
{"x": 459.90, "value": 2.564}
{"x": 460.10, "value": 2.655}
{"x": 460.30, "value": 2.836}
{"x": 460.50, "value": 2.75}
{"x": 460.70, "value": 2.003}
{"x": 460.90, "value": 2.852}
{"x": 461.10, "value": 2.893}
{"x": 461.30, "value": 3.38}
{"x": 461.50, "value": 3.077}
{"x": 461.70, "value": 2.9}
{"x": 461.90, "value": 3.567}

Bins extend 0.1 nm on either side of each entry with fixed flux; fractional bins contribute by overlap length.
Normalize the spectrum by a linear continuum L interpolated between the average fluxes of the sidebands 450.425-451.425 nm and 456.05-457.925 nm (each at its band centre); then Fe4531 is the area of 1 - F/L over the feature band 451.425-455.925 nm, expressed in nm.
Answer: 0.16 nm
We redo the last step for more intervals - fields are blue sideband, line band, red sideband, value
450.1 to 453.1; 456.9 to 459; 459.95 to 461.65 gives 0.02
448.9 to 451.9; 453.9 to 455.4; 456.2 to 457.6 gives 0.02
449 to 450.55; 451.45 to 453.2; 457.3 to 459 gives 0.09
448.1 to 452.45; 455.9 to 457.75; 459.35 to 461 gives 0.01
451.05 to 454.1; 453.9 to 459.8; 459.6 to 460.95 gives -0.29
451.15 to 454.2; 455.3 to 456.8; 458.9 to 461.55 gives -0.05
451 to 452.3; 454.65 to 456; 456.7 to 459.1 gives -0.08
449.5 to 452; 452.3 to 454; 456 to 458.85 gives 0.12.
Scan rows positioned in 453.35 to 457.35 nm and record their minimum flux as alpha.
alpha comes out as 1.463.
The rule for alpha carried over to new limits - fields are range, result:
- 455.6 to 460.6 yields 2.192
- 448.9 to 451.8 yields 2.316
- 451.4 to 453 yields 2.463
